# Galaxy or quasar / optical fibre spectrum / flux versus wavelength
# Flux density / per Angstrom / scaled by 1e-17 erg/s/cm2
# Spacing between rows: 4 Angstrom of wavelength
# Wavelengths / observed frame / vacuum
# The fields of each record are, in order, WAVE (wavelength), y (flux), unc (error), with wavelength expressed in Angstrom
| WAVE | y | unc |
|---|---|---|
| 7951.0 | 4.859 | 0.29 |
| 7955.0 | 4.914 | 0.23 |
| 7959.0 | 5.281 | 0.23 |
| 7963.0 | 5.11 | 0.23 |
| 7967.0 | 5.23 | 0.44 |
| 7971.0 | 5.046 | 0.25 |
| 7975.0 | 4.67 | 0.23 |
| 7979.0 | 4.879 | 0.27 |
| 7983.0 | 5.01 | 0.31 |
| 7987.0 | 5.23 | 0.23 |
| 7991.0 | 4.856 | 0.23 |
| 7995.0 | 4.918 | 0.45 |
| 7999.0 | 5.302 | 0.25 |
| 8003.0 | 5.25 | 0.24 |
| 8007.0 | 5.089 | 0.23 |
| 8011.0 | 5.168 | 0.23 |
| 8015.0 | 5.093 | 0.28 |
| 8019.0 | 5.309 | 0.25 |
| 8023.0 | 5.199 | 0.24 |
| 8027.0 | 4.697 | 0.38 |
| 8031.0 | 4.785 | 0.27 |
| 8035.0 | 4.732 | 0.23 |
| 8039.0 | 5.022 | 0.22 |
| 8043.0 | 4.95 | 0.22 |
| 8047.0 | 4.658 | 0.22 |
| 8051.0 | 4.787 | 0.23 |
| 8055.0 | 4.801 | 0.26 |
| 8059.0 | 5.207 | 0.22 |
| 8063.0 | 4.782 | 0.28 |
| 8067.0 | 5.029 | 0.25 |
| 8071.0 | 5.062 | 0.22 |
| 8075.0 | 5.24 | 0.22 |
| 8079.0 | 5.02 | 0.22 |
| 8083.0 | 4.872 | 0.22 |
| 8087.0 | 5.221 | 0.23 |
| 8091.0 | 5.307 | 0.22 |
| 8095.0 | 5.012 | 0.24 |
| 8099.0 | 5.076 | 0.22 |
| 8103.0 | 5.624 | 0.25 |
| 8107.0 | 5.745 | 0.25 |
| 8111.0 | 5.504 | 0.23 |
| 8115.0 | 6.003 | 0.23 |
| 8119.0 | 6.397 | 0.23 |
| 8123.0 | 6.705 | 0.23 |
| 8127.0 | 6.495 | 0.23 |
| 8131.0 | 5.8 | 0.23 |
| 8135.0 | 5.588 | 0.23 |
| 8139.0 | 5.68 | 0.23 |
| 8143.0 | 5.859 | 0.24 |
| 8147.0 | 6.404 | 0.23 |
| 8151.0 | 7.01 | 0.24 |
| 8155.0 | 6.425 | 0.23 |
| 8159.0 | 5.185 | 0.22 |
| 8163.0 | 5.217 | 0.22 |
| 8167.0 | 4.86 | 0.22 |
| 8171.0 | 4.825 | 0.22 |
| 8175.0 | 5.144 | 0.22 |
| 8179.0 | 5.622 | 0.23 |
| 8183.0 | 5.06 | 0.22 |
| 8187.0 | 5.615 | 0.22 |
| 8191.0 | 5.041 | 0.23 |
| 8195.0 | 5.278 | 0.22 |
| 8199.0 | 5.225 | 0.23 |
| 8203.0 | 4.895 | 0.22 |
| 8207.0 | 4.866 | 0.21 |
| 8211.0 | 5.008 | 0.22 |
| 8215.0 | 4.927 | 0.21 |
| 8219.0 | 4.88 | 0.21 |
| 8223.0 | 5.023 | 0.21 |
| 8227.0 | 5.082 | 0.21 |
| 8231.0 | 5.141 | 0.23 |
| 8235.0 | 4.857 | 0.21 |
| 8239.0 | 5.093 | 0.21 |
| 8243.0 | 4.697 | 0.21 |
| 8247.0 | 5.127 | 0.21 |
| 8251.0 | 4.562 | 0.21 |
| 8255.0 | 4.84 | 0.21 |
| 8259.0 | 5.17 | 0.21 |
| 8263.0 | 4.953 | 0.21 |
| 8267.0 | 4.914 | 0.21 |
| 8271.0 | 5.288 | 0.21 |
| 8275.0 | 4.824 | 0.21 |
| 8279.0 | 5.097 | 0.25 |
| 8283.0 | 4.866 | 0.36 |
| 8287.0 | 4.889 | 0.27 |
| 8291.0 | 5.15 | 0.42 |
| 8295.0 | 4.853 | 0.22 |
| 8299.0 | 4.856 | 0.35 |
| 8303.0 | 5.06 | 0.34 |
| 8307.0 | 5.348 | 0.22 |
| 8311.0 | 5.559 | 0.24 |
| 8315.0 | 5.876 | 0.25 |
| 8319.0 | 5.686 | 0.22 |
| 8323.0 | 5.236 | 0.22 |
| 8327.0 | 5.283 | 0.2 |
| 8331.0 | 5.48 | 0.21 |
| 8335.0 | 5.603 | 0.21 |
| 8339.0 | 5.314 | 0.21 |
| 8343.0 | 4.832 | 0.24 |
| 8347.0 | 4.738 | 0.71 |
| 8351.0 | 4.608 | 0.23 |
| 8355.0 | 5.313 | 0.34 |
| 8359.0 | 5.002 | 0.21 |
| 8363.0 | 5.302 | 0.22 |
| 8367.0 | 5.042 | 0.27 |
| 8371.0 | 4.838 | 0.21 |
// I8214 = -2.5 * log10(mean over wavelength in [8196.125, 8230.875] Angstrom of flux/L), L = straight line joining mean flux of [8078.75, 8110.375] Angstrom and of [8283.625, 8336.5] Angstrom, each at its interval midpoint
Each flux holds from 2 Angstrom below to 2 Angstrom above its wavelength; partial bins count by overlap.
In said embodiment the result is 0.06 mag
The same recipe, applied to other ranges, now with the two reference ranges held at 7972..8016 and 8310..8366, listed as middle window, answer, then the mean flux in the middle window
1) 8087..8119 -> -0.081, 5.51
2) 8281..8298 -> 0.064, 4.93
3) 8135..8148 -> -0.148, 5.89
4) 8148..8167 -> -0.142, 5.87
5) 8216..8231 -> 0.038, 5.01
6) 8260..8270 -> 0.048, 4.99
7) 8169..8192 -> -0.013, 5.23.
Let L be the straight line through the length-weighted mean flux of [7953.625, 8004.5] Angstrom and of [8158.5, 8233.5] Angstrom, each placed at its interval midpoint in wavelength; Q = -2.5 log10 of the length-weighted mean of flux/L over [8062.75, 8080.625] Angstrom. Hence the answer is 0.00 mag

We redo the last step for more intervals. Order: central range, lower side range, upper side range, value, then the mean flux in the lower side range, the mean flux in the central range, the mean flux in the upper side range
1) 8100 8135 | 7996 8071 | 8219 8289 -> -0.199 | 4.99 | 5.98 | 4.96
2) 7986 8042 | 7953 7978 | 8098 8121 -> 0.049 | 5.04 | 5.04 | 5.75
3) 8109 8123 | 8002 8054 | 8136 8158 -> -0.035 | 4.97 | 6.07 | 6.19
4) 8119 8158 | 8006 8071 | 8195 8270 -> -0.241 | 4.96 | 6.2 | 4.97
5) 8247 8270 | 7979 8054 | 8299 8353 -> 0.060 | 5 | 4.93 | 5.26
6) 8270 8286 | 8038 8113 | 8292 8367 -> 0.042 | 5.1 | 4.99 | 5.21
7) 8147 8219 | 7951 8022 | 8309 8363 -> -0.029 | 5.08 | 5.32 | 5.27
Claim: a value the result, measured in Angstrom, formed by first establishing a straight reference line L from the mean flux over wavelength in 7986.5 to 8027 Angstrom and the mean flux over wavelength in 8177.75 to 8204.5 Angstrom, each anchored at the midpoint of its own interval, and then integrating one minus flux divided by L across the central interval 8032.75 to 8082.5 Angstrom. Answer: 2.1 Angstrom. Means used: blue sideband 5.12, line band 4.94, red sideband 5.24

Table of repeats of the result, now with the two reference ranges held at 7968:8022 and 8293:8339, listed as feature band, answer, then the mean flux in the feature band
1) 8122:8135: -2.52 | 6.19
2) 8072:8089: 0.19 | 5.09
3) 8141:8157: -3.76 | 6.42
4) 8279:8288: 0.67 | 4.93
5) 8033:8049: 0.84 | 4.84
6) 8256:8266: 0.52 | 5.02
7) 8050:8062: 0.45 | 4.93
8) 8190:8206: 0.45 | 5.1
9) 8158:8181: 0.35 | 5.14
